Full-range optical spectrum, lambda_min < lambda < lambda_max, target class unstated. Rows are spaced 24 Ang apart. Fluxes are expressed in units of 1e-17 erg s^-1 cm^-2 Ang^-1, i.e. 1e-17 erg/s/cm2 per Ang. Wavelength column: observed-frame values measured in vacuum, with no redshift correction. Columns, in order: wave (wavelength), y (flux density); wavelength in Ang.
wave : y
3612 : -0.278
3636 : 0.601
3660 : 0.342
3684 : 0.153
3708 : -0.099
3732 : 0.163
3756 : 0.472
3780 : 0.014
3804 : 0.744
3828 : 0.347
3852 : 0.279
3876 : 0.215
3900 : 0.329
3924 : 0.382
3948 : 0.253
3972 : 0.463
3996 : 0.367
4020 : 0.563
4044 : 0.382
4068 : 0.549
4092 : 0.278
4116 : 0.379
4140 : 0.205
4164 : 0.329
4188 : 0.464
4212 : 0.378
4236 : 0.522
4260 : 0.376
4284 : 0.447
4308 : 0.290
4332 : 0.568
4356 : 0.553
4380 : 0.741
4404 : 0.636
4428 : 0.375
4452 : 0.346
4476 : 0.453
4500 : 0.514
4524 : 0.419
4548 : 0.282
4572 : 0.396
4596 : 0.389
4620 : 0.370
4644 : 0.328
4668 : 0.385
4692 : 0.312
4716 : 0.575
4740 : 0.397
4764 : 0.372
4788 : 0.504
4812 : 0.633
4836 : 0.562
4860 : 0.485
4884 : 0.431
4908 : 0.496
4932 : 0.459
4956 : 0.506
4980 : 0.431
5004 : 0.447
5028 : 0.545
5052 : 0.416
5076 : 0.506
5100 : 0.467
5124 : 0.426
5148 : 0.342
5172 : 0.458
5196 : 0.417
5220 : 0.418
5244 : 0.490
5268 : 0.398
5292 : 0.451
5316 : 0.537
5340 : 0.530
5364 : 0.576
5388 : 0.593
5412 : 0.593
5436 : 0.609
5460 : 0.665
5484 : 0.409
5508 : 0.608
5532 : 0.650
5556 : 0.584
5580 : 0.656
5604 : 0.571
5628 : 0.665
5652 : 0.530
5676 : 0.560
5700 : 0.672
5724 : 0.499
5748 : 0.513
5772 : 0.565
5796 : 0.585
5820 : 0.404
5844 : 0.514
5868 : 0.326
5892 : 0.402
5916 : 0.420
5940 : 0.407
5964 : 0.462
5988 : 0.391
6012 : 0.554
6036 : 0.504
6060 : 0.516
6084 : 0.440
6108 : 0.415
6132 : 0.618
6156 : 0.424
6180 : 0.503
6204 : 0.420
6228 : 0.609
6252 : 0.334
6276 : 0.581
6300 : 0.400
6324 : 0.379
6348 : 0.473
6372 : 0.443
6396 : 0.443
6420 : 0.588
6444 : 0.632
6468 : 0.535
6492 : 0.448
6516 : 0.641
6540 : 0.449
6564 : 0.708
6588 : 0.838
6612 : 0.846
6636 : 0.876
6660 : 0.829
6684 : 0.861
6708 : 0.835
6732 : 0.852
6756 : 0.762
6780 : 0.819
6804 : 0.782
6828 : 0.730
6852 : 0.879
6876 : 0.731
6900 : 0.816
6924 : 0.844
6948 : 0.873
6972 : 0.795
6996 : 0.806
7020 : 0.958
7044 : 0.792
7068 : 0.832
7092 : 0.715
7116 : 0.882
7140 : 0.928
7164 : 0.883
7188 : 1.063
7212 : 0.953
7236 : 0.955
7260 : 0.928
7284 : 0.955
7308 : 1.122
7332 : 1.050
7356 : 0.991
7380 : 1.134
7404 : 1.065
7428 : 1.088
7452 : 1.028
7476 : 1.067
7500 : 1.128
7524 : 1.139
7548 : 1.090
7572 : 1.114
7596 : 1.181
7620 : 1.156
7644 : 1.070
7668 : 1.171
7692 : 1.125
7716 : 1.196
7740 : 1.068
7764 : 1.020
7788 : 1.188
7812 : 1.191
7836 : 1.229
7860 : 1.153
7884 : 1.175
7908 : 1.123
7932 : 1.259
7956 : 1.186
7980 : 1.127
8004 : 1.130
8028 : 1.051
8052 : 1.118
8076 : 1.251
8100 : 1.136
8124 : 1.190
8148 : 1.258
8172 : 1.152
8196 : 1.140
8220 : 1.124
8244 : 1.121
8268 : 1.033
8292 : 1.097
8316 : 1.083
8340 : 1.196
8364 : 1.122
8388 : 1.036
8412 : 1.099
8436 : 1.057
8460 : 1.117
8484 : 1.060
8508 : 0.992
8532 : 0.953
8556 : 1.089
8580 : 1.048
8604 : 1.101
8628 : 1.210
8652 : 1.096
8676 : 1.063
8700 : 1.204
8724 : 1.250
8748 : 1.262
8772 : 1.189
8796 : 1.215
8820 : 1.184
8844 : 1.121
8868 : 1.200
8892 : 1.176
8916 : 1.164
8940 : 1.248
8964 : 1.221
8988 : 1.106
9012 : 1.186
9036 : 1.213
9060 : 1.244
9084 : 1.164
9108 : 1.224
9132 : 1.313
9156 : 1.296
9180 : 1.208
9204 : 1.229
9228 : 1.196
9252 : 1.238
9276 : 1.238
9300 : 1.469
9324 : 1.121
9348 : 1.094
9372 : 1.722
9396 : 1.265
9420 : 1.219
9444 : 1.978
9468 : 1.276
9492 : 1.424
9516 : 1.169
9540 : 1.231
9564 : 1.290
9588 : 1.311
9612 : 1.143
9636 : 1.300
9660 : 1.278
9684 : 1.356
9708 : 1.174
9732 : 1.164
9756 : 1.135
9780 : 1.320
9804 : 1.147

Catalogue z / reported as 0.65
